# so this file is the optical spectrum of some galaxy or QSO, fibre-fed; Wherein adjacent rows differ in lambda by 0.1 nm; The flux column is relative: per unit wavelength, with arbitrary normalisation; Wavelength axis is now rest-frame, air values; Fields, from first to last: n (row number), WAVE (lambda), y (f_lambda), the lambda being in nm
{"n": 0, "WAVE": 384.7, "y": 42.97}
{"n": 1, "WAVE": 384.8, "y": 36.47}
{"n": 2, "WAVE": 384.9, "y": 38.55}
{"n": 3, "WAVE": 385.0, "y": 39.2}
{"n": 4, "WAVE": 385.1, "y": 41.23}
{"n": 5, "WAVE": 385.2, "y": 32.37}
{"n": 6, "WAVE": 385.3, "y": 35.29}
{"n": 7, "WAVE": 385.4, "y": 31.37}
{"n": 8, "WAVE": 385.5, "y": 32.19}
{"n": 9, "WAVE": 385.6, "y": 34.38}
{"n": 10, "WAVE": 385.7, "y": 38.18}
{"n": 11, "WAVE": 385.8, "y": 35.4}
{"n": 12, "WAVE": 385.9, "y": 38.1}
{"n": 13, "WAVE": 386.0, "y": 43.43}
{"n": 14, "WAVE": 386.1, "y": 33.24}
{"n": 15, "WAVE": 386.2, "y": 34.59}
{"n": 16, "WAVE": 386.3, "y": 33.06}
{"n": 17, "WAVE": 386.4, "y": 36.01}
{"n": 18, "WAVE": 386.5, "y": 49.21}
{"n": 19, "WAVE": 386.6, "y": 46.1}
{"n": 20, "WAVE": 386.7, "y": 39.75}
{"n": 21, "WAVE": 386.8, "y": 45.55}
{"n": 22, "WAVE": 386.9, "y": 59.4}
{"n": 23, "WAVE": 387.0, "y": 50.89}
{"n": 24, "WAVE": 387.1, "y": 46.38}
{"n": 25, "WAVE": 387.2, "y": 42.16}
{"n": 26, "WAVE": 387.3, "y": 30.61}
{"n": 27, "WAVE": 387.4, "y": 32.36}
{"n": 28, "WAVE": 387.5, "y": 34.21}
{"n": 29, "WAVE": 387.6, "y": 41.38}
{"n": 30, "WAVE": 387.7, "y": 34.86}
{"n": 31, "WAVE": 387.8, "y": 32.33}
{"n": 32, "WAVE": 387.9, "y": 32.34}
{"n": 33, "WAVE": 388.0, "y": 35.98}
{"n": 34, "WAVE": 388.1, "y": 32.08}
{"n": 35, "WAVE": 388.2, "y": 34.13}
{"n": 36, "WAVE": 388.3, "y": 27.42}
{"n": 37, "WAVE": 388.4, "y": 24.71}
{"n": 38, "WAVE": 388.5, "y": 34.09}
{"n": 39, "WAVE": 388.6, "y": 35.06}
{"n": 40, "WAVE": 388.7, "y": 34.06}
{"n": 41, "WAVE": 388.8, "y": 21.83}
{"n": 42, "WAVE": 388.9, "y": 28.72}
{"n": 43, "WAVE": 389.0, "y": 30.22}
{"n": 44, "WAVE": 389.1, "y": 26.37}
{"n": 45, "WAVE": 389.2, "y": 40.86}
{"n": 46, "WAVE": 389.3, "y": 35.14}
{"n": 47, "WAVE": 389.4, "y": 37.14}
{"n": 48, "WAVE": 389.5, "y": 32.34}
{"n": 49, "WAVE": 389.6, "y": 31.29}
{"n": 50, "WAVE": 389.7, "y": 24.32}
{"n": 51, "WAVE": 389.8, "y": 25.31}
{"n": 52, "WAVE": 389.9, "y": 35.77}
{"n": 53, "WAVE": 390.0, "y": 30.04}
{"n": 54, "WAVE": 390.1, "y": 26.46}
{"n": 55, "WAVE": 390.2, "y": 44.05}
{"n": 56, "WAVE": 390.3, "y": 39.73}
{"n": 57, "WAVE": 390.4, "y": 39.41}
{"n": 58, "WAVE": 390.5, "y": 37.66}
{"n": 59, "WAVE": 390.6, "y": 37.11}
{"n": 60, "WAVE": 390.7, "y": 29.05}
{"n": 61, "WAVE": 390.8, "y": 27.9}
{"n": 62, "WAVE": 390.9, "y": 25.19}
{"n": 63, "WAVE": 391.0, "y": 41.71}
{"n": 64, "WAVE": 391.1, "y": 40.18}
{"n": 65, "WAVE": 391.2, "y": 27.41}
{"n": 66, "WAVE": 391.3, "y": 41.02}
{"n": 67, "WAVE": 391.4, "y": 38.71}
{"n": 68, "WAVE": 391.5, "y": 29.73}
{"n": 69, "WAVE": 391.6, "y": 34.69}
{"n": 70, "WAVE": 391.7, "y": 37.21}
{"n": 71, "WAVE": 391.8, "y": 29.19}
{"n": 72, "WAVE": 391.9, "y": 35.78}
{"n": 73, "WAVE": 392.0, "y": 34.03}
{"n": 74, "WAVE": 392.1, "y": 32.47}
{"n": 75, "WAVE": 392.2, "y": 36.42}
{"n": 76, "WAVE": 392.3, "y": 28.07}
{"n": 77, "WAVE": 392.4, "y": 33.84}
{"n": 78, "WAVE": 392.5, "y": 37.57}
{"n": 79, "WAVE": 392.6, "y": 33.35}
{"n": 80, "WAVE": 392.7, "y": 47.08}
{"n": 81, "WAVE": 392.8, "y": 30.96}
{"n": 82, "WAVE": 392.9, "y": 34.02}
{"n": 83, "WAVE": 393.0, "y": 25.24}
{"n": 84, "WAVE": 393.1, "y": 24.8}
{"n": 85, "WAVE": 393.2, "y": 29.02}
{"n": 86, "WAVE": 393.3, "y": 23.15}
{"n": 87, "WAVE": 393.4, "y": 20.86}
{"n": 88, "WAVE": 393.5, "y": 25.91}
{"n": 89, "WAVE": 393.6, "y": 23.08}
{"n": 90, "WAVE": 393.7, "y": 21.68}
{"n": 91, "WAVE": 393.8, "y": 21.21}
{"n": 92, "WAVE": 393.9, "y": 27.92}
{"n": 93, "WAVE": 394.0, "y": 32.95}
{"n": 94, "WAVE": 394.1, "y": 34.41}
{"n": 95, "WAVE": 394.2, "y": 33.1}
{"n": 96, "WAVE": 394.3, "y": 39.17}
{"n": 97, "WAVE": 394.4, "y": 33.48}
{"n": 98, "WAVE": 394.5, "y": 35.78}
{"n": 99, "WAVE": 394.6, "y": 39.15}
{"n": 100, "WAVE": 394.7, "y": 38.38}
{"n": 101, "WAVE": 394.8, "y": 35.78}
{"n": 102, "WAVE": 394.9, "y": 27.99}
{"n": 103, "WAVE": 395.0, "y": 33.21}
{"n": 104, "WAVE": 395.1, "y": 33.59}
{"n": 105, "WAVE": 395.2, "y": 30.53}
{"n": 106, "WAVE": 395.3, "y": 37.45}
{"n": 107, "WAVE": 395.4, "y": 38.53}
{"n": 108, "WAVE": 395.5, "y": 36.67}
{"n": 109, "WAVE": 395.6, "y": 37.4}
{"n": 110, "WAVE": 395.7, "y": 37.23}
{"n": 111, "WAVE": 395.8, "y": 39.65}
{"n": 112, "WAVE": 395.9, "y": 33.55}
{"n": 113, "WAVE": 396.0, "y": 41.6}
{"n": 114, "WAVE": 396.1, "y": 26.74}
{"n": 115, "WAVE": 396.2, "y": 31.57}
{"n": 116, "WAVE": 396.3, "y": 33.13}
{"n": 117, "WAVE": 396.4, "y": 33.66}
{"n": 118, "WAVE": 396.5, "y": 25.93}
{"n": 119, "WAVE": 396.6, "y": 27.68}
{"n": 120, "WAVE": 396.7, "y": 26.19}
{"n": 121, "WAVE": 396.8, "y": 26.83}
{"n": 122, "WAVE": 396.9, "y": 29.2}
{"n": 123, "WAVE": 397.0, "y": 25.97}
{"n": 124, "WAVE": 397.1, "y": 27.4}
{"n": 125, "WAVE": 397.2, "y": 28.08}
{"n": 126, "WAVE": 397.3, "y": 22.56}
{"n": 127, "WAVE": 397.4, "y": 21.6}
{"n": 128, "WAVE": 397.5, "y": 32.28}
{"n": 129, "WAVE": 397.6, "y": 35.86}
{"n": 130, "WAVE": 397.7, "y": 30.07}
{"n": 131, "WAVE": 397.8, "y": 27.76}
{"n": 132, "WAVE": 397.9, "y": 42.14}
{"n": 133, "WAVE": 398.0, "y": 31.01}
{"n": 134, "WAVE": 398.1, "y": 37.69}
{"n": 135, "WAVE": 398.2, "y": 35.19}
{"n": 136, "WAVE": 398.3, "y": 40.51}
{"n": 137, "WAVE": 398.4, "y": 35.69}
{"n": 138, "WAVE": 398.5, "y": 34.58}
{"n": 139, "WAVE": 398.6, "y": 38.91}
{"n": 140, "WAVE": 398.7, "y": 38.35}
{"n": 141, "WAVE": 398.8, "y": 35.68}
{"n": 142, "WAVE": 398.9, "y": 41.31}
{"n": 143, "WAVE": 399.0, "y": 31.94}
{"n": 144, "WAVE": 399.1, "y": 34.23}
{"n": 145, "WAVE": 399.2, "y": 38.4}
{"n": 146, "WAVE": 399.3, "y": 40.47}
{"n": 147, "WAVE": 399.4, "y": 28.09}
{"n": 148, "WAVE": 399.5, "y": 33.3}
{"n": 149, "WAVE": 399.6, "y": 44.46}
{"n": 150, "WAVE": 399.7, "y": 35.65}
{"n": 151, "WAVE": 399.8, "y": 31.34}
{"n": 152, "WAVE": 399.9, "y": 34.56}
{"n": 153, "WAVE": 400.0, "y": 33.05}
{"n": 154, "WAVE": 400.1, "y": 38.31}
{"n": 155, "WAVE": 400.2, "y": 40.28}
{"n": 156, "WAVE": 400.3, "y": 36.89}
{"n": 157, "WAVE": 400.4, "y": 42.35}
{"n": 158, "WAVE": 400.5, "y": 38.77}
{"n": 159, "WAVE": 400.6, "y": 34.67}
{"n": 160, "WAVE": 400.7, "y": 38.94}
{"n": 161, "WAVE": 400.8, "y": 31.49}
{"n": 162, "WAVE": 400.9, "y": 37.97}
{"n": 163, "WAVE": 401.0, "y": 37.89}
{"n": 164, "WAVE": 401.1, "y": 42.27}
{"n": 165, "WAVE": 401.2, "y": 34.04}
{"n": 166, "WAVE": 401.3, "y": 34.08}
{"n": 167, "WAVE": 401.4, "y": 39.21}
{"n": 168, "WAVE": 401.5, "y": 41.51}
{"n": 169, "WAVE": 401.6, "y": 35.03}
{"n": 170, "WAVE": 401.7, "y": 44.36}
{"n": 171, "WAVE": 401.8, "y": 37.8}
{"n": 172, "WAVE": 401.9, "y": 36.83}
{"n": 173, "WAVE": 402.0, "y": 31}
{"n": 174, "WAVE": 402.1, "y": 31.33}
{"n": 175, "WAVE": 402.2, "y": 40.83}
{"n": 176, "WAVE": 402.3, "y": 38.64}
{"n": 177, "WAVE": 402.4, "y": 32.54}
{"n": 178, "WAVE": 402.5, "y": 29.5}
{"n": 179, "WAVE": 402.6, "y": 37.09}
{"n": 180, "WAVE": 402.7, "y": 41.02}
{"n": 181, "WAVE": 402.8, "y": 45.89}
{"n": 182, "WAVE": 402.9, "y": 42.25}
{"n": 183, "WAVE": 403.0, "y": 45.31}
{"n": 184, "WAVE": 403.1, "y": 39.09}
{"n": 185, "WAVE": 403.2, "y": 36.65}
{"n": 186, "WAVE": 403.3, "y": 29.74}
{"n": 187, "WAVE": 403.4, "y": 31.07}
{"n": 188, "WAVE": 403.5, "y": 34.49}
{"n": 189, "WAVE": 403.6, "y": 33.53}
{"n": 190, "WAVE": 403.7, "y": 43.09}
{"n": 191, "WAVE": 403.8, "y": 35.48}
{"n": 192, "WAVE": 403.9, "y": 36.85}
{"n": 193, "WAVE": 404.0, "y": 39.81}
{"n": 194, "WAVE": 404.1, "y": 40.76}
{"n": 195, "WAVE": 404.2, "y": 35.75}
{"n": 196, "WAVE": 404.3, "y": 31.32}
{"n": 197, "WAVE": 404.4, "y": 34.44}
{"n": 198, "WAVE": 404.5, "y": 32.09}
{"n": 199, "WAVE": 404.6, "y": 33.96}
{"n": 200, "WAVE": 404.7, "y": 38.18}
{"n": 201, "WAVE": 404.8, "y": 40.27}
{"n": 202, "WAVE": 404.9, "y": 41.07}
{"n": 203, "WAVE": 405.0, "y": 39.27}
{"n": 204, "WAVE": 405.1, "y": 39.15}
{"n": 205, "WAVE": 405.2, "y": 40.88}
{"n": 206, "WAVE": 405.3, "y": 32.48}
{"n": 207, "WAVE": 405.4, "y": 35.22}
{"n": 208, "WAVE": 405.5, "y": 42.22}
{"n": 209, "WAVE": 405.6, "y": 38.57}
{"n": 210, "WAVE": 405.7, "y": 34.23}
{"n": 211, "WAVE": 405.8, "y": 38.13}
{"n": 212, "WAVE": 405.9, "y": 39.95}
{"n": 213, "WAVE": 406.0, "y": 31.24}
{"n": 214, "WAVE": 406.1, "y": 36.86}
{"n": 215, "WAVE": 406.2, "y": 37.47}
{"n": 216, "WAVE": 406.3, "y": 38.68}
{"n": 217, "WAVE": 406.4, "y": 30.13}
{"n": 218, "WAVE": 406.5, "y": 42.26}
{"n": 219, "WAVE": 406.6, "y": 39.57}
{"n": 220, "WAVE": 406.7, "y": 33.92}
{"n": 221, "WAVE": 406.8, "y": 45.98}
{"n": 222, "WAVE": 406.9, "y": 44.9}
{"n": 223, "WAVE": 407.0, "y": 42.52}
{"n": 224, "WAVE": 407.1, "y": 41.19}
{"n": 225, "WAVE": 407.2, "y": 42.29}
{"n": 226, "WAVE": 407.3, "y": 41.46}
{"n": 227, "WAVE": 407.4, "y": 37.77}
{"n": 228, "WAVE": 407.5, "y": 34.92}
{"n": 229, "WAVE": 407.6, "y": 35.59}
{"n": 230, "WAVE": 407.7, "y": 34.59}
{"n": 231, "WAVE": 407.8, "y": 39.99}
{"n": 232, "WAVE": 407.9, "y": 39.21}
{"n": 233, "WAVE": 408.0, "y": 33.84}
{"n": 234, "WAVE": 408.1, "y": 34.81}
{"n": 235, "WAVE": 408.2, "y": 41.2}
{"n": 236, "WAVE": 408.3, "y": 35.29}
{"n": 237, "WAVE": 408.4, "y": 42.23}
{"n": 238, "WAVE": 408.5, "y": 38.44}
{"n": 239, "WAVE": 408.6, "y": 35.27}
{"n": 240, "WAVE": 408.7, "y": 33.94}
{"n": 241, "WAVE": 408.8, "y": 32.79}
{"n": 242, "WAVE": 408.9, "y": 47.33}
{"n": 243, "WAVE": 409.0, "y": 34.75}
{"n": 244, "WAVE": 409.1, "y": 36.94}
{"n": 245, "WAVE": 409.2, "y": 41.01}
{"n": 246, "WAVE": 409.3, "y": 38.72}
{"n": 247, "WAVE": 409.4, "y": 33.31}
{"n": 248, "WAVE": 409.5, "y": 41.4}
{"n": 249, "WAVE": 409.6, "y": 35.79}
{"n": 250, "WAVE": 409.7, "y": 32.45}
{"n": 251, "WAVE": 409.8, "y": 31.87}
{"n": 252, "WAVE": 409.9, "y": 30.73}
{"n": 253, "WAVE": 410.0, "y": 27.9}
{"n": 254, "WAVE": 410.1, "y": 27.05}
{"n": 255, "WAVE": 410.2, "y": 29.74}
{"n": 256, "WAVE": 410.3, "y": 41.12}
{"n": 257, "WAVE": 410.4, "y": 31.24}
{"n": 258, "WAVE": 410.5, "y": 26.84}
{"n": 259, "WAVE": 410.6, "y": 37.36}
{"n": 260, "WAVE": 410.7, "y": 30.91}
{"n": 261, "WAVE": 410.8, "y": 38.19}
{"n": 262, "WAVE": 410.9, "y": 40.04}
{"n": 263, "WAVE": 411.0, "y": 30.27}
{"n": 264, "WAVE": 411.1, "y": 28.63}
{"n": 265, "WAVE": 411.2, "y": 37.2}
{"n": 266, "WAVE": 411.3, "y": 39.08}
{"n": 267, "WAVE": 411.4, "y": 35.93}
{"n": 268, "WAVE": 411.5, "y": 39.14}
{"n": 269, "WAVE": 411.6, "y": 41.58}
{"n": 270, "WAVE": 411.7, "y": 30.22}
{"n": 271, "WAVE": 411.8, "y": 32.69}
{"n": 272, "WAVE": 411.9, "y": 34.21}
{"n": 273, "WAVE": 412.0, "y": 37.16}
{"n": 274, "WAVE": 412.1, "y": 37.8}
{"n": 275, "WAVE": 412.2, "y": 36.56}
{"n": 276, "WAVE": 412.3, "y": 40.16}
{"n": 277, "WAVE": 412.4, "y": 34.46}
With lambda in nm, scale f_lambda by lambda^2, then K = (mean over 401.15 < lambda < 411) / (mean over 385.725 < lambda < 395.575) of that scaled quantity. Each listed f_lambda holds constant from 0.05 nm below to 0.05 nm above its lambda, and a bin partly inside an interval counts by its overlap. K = 1.2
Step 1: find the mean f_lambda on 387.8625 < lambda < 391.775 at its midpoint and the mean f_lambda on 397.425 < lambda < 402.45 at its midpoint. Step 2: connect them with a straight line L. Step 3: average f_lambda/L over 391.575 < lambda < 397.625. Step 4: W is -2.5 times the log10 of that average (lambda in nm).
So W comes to 0.09 mag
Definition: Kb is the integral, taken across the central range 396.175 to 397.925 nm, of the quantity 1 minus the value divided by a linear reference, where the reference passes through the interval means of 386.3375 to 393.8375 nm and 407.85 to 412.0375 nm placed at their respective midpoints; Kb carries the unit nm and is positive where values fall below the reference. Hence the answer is 0.27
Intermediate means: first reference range 33.8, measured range 29.1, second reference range 35.4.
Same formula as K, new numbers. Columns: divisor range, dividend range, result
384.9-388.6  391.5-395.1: 0.88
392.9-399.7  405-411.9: 1.20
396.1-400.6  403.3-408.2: 1.16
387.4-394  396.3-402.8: 1.14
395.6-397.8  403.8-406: 1.27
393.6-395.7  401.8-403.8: 1.15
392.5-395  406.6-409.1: 1.33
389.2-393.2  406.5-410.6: 1.19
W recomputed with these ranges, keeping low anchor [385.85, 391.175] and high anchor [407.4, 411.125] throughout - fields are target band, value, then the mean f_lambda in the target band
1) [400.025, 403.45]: -0.06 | 37.5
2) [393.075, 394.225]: 0.32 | 26.4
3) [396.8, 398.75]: 0.10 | 32.2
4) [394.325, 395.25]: 0.03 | 34.3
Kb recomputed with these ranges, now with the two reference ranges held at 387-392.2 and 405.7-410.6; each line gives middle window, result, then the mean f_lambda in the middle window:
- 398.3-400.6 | -0.09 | 36.7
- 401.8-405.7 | -0.11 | 37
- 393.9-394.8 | -0.02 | 35.4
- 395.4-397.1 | 0.13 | 32.1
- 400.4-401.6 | -0.06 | 37.5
